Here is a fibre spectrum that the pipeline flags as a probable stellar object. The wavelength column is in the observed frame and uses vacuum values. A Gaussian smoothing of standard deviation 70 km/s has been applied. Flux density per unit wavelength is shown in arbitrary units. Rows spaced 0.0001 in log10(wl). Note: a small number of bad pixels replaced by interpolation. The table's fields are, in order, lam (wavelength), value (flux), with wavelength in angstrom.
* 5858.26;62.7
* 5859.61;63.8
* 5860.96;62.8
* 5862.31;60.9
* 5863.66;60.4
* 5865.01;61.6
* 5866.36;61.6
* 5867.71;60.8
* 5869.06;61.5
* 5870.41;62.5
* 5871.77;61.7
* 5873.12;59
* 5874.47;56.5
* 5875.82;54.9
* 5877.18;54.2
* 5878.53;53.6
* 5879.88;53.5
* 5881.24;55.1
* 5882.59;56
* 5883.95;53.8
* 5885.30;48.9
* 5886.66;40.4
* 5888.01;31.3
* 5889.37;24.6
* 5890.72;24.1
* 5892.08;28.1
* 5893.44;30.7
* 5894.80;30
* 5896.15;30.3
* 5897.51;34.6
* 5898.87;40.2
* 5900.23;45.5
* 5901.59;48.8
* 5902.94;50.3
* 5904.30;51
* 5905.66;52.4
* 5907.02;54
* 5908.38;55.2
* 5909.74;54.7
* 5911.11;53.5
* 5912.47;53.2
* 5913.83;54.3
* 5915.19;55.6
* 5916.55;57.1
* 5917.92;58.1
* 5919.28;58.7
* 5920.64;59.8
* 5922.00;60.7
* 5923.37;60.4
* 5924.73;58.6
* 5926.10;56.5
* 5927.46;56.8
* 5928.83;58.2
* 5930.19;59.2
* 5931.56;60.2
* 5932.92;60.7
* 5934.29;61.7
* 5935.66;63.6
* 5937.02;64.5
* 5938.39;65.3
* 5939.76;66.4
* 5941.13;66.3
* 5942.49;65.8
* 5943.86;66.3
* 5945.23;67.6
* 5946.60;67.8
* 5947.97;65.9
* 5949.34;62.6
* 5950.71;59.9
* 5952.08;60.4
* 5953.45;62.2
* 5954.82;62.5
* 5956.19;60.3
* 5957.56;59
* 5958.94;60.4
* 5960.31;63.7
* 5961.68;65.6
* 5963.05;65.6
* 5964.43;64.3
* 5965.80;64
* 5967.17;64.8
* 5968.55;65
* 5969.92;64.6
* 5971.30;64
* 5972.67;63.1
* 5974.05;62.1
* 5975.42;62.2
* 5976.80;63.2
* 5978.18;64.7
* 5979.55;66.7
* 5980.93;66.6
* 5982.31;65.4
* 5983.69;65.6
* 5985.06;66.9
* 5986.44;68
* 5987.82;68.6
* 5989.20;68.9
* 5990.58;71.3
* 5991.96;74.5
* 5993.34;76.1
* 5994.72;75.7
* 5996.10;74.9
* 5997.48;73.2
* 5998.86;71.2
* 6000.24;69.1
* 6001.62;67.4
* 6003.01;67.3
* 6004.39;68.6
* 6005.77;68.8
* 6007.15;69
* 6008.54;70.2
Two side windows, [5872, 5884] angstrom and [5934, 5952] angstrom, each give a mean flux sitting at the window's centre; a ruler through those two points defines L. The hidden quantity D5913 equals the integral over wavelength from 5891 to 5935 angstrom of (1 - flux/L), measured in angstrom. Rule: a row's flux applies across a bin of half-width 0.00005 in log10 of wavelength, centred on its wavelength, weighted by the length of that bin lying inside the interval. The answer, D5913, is 6.86 angstrom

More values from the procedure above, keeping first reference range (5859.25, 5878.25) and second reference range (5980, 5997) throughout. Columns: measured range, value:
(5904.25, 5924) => 2.41 angstrom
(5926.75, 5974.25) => 2.67 angstrom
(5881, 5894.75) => 5.17 angstrom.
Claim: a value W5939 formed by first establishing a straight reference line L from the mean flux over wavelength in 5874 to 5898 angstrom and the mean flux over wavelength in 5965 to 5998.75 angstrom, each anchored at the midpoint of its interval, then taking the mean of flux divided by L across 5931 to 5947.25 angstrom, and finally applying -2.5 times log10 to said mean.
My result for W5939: -0.152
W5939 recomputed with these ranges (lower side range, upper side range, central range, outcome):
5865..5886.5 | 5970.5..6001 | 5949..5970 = 0.046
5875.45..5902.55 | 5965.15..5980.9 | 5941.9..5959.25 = -0.090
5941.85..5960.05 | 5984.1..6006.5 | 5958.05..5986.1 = 0.037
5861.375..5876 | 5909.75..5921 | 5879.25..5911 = 0.314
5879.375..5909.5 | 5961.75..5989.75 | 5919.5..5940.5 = -0.157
